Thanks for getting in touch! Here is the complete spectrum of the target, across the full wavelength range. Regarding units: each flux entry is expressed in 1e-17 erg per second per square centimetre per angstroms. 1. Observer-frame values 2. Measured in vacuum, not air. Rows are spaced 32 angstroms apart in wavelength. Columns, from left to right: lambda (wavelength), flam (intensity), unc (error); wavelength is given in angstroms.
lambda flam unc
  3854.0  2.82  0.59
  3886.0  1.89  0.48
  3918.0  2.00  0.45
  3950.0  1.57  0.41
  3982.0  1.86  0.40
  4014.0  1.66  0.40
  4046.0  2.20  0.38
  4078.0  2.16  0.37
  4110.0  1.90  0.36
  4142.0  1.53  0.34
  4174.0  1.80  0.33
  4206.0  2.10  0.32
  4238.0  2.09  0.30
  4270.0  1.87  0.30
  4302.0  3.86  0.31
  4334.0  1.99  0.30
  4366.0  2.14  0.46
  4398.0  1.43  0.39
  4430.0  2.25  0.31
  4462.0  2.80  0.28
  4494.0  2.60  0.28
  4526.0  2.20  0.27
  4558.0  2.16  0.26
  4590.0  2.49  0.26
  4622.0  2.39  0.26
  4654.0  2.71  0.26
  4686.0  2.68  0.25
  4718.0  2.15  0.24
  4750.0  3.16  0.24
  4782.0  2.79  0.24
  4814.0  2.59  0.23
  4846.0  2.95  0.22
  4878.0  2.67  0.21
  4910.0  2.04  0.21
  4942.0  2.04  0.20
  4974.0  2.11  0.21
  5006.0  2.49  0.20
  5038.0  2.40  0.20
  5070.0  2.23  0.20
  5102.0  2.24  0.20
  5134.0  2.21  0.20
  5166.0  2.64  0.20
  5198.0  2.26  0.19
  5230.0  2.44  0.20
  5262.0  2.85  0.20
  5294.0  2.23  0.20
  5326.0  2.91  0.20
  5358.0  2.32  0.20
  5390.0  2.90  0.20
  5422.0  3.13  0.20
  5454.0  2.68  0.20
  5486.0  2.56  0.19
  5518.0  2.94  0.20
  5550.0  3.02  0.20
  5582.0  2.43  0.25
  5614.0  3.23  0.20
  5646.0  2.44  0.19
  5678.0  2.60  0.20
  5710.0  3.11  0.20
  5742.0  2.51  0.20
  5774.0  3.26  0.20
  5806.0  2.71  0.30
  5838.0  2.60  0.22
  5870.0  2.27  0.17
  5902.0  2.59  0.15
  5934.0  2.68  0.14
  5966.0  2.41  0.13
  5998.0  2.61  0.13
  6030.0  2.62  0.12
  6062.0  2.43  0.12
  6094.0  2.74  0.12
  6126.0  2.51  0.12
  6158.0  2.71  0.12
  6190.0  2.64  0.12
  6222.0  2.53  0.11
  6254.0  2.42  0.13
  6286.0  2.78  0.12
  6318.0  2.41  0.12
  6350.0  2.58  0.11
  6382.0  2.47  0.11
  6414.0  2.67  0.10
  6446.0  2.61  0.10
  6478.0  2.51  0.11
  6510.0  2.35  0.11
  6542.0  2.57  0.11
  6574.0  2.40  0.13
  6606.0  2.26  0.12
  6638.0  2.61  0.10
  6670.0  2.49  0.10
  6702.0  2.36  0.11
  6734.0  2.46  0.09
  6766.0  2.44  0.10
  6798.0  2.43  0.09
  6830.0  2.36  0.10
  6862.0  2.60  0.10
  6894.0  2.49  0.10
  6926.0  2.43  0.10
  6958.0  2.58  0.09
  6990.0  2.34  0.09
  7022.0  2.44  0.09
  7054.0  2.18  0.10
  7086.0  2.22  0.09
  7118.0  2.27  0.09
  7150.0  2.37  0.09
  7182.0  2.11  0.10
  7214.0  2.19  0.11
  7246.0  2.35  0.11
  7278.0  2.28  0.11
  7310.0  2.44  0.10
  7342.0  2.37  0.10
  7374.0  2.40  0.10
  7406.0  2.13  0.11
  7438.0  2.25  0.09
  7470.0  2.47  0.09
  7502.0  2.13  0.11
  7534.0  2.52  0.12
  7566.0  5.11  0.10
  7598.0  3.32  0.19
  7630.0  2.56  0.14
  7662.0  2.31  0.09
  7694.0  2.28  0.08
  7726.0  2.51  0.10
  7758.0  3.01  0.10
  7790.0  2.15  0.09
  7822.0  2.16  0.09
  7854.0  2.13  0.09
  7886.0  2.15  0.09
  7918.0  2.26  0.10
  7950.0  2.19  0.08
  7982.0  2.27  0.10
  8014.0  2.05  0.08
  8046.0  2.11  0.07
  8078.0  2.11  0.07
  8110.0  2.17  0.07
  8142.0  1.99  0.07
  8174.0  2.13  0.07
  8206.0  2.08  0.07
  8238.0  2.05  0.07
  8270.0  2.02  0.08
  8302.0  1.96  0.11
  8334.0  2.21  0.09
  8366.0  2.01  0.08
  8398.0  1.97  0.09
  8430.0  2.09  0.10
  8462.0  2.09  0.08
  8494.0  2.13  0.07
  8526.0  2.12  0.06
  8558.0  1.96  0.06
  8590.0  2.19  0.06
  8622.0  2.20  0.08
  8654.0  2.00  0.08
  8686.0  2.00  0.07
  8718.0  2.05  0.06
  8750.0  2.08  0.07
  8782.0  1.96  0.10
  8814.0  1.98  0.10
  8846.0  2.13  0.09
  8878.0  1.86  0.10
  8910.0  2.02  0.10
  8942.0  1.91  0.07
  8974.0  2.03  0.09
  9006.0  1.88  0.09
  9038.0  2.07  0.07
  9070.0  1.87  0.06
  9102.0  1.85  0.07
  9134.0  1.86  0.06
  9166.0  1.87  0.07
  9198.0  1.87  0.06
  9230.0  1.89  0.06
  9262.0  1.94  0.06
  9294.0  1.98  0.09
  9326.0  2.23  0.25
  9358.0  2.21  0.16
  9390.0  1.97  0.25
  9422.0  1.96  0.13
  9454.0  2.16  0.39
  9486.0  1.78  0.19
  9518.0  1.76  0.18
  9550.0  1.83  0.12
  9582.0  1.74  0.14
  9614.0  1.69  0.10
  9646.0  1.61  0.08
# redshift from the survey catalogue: 0.152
